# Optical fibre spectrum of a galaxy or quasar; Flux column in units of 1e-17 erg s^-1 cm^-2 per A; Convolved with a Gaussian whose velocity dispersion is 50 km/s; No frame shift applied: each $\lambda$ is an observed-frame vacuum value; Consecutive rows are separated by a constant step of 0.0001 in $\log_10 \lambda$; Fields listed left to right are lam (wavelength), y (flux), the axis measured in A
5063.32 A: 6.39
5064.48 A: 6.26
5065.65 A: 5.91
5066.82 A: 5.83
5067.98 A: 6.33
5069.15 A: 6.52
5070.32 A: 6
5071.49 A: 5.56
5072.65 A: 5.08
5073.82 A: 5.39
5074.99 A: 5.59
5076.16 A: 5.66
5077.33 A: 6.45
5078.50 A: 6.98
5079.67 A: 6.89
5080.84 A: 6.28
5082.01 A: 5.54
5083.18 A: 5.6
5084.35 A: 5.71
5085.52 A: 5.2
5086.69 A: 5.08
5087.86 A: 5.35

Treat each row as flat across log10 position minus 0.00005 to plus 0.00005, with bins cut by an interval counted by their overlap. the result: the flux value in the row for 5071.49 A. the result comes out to 5.56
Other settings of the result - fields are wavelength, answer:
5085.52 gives 5.2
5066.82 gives 5.83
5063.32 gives 6.39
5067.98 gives 6.33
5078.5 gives 6.98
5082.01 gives 5.54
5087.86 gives 5.35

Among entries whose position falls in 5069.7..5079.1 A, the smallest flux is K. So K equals 5.08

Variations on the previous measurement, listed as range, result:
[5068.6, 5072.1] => 5.56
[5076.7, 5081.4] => 6.28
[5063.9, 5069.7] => 5.83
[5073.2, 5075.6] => 5.39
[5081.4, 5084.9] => 5.54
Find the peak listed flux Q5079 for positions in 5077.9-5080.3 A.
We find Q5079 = 6.98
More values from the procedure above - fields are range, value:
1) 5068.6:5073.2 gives 6.52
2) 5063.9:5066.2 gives 6.26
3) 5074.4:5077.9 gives 6.45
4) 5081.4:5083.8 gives 5.6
